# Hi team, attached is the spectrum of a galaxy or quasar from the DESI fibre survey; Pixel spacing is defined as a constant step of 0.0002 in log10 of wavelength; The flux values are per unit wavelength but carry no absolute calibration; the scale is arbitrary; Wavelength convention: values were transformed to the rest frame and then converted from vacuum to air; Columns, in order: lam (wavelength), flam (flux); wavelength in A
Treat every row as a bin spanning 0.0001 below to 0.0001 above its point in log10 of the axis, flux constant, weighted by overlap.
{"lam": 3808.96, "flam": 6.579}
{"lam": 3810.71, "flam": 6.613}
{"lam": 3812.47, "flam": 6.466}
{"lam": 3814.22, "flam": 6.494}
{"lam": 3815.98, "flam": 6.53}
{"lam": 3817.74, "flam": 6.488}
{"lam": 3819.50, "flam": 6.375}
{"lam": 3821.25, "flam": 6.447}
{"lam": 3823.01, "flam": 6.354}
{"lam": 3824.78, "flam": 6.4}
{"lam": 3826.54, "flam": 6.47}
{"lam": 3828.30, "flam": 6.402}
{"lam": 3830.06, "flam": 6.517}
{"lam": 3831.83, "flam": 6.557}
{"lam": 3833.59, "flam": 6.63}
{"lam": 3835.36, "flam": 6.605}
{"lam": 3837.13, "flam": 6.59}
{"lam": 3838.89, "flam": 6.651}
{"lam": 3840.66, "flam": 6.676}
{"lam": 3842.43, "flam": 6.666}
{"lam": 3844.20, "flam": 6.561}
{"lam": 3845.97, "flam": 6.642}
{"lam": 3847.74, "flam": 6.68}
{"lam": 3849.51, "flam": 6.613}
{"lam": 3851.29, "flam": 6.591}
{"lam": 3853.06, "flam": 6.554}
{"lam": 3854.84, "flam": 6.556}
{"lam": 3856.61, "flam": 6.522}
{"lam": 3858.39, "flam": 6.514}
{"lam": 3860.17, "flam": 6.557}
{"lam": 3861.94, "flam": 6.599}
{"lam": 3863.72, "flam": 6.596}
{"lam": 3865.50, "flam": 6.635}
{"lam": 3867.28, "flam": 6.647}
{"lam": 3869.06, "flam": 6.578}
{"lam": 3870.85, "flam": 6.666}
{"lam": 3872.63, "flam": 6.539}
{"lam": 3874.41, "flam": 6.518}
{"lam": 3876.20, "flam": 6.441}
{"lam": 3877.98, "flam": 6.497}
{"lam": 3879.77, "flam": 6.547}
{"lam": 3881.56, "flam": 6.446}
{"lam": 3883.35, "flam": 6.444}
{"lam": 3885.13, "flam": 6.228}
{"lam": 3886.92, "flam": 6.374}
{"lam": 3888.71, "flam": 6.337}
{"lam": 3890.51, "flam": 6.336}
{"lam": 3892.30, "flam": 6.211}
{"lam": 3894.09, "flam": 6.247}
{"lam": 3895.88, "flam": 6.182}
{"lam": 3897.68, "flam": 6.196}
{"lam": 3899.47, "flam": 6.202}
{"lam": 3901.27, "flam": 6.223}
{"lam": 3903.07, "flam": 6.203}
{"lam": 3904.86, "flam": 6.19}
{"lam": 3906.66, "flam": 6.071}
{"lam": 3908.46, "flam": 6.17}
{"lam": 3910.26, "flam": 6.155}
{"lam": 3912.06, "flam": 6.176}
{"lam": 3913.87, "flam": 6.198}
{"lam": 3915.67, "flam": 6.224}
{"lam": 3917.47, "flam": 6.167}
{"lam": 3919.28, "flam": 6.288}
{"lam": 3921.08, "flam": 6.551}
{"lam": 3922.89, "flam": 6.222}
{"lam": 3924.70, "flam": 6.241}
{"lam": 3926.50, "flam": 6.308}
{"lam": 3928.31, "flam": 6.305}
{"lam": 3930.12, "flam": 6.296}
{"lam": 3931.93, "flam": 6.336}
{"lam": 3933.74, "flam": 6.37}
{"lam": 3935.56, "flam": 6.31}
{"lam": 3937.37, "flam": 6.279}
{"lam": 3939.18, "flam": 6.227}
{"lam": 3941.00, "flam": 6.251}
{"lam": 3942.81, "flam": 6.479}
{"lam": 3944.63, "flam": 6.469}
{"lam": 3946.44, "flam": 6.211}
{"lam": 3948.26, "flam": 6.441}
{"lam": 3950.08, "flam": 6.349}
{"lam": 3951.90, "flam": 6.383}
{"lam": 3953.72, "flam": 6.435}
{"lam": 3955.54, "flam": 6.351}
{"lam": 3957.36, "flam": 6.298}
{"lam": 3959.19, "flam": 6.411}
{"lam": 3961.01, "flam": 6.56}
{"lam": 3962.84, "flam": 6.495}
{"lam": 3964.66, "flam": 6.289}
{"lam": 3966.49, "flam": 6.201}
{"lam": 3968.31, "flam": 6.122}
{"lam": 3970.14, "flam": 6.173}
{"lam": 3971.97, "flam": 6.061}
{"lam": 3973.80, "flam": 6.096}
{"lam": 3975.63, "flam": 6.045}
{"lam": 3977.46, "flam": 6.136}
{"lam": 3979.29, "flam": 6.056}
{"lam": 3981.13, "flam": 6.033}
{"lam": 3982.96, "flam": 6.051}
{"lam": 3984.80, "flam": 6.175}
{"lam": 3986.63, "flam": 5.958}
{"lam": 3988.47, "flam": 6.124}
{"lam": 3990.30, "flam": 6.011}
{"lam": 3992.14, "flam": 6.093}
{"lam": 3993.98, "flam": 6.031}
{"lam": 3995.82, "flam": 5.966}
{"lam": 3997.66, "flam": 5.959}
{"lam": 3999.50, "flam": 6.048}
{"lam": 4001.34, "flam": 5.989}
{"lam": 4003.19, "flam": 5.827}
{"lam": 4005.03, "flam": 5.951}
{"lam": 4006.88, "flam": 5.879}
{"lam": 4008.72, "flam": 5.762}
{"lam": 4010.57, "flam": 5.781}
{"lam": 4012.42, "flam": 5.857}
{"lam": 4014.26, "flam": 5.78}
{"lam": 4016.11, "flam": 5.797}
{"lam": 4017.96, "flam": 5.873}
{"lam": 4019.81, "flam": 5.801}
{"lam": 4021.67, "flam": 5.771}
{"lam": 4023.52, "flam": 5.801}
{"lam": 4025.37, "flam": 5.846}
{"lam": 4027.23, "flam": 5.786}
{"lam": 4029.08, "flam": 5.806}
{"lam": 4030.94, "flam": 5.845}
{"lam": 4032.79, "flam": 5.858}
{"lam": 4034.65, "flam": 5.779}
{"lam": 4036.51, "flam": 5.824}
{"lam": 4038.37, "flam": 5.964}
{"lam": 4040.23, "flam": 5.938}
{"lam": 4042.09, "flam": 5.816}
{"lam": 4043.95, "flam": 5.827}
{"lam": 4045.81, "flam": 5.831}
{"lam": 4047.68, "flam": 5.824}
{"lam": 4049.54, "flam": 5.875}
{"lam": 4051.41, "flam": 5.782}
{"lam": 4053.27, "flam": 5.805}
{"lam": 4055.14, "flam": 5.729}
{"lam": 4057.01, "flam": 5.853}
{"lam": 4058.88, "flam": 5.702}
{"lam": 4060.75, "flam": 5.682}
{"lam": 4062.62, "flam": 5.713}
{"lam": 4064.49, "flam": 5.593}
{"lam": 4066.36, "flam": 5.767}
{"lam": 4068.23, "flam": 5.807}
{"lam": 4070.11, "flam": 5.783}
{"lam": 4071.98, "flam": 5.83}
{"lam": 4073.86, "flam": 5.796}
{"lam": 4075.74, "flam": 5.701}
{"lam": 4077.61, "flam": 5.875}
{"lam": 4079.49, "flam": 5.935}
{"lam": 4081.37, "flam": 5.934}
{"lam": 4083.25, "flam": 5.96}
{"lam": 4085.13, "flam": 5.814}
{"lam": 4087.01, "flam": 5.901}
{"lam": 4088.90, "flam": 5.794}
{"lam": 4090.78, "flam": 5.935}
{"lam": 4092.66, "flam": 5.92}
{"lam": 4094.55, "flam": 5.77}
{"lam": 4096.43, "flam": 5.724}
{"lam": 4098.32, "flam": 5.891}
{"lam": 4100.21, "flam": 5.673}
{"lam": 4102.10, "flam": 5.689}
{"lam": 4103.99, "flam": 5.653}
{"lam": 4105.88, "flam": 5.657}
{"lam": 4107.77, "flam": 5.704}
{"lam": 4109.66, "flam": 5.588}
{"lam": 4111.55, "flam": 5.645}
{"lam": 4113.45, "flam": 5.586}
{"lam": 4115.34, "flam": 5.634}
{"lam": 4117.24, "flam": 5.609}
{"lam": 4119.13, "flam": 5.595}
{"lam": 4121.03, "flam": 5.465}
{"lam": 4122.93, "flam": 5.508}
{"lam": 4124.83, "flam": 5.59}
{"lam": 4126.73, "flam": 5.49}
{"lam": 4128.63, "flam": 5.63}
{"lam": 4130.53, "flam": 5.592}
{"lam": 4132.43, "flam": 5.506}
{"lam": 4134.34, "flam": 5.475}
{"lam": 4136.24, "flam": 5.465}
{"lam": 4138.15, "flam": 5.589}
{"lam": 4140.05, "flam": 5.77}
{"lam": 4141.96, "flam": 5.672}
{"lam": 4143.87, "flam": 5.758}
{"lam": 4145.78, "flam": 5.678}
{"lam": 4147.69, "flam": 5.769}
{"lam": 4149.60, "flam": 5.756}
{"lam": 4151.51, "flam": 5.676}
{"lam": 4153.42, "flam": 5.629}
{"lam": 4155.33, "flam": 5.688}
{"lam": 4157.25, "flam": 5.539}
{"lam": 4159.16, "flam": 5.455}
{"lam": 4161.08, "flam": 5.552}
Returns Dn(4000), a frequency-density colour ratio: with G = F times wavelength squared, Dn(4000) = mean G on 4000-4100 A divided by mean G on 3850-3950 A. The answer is 0.99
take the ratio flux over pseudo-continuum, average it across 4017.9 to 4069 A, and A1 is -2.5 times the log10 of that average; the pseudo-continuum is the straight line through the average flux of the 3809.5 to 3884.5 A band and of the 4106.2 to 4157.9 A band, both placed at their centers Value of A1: 0.02 mag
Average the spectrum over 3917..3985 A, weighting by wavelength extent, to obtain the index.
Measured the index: 6.28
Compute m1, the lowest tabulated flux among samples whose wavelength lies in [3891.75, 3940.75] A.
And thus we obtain 6.071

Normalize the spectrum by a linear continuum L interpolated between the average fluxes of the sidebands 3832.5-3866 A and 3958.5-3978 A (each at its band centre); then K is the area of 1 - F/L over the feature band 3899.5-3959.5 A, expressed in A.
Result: 0.6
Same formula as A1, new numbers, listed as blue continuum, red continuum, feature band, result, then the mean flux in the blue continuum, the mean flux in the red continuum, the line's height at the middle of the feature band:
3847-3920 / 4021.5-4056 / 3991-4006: 0.00 mag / 6.39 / 5.83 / 5.97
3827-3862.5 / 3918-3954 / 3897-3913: 0.04 mag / 6.58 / 6.33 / 6.42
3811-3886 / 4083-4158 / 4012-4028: 0.03 mag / 6.54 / 5.67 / 5.99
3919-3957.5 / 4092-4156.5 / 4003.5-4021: 0.04 mag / 6.34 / 5.65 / 6.06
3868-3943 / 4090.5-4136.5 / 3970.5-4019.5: 0.01 mag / 6.31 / 5.64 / 6.02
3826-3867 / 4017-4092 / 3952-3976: -0.02 mag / 6.58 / 5.82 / 6.15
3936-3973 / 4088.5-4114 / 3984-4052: 0.03 mag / 6.32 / 5.73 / 6.07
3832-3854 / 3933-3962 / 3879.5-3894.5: 0.03 mag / 6.62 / 6.36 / 6.51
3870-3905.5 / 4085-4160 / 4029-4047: 0.01 mag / 6.35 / 5.66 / 5.91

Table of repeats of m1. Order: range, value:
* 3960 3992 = 5.958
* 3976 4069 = 5.593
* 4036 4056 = 5.729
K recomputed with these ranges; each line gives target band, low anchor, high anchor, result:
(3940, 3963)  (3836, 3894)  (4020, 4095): -0.67 A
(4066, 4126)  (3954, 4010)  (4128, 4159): 0.34 A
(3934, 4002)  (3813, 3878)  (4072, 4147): -0.56 A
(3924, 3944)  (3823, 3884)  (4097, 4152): -0.09 A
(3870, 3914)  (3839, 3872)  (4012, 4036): 0.82 A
